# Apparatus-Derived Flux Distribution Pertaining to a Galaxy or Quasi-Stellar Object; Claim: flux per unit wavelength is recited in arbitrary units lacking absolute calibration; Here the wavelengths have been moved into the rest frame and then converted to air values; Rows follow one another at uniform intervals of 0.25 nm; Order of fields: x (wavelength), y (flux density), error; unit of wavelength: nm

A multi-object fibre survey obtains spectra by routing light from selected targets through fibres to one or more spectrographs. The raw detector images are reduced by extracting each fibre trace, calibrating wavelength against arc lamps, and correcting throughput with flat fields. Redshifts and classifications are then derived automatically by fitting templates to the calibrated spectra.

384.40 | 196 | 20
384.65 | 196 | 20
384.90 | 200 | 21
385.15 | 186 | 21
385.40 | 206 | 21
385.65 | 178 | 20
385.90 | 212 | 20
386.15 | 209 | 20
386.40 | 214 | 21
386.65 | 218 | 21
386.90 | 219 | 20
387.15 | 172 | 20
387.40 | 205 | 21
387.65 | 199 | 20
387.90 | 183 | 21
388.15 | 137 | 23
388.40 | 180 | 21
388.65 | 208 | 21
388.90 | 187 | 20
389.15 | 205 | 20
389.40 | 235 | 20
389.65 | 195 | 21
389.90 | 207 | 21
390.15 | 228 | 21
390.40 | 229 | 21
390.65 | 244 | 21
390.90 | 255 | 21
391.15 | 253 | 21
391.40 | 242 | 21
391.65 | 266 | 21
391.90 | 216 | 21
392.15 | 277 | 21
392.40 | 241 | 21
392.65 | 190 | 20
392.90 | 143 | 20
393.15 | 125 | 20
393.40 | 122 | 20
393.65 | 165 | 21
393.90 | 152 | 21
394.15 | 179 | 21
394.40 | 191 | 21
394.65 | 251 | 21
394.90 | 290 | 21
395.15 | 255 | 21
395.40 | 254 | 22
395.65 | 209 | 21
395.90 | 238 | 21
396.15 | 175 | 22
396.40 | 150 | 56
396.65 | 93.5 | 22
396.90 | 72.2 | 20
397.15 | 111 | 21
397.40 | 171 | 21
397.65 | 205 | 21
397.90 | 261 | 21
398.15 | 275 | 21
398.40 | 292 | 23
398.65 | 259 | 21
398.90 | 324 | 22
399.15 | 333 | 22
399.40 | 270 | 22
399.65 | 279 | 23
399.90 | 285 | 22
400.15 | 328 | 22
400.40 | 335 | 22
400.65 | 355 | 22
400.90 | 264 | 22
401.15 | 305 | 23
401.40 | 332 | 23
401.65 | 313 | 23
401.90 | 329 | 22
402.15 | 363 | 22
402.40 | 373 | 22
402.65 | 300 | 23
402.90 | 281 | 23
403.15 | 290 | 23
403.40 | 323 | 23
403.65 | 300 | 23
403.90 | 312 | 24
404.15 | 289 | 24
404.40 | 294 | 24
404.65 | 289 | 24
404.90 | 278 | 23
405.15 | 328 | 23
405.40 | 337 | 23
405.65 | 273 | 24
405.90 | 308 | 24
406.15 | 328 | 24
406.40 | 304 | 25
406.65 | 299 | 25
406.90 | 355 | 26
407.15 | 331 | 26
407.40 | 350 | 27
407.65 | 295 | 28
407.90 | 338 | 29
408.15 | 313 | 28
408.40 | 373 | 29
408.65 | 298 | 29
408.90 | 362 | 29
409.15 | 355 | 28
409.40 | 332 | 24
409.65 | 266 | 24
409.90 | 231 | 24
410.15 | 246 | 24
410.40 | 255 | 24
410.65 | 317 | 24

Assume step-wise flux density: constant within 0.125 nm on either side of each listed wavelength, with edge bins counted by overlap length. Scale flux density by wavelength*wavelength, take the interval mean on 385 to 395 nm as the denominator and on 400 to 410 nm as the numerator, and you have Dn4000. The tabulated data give 1.7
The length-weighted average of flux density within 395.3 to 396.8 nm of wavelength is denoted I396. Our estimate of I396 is 184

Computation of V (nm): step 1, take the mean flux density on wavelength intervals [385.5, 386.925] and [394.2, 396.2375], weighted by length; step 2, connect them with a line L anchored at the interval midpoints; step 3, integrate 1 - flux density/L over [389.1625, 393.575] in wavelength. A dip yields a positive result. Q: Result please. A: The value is 0.12 nm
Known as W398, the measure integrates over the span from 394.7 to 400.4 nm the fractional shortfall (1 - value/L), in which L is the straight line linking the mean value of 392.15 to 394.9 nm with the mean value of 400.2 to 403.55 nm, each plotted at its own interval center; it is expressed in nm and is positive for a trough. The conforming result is 0.354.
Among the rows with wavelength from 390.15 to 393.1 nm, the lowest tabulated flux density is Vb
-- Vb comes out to 143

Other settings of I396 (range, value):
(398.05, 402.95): 310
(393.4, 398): 188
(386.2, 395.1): 207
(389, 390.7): 219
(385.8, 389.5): 199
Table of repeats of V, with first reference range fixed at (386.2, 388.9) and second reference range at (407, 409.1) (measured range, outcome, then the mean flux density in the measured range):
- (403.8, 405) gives 0.06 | 292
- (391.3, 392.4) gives -0.13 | 249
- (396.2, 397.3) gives 0.62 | 113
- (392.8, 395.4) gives 0.53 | 191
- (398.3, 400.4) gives -0.19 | 299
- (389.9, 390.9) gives -0.09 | 233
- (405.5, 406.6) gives 0.06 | 304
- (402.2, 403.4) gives -0.07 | 315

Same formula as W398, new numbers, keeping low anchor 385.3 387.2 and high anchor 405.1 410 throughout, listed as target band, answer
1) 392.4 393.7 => 0.45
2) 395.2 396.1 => 0.09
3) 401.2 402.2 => -0.15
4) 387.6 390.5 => 0.28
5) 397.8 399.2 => -0.09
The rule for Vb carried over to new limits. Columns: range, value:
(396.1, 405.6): 72.2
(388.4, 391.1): 187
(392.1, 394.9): 122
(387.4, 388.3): 137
